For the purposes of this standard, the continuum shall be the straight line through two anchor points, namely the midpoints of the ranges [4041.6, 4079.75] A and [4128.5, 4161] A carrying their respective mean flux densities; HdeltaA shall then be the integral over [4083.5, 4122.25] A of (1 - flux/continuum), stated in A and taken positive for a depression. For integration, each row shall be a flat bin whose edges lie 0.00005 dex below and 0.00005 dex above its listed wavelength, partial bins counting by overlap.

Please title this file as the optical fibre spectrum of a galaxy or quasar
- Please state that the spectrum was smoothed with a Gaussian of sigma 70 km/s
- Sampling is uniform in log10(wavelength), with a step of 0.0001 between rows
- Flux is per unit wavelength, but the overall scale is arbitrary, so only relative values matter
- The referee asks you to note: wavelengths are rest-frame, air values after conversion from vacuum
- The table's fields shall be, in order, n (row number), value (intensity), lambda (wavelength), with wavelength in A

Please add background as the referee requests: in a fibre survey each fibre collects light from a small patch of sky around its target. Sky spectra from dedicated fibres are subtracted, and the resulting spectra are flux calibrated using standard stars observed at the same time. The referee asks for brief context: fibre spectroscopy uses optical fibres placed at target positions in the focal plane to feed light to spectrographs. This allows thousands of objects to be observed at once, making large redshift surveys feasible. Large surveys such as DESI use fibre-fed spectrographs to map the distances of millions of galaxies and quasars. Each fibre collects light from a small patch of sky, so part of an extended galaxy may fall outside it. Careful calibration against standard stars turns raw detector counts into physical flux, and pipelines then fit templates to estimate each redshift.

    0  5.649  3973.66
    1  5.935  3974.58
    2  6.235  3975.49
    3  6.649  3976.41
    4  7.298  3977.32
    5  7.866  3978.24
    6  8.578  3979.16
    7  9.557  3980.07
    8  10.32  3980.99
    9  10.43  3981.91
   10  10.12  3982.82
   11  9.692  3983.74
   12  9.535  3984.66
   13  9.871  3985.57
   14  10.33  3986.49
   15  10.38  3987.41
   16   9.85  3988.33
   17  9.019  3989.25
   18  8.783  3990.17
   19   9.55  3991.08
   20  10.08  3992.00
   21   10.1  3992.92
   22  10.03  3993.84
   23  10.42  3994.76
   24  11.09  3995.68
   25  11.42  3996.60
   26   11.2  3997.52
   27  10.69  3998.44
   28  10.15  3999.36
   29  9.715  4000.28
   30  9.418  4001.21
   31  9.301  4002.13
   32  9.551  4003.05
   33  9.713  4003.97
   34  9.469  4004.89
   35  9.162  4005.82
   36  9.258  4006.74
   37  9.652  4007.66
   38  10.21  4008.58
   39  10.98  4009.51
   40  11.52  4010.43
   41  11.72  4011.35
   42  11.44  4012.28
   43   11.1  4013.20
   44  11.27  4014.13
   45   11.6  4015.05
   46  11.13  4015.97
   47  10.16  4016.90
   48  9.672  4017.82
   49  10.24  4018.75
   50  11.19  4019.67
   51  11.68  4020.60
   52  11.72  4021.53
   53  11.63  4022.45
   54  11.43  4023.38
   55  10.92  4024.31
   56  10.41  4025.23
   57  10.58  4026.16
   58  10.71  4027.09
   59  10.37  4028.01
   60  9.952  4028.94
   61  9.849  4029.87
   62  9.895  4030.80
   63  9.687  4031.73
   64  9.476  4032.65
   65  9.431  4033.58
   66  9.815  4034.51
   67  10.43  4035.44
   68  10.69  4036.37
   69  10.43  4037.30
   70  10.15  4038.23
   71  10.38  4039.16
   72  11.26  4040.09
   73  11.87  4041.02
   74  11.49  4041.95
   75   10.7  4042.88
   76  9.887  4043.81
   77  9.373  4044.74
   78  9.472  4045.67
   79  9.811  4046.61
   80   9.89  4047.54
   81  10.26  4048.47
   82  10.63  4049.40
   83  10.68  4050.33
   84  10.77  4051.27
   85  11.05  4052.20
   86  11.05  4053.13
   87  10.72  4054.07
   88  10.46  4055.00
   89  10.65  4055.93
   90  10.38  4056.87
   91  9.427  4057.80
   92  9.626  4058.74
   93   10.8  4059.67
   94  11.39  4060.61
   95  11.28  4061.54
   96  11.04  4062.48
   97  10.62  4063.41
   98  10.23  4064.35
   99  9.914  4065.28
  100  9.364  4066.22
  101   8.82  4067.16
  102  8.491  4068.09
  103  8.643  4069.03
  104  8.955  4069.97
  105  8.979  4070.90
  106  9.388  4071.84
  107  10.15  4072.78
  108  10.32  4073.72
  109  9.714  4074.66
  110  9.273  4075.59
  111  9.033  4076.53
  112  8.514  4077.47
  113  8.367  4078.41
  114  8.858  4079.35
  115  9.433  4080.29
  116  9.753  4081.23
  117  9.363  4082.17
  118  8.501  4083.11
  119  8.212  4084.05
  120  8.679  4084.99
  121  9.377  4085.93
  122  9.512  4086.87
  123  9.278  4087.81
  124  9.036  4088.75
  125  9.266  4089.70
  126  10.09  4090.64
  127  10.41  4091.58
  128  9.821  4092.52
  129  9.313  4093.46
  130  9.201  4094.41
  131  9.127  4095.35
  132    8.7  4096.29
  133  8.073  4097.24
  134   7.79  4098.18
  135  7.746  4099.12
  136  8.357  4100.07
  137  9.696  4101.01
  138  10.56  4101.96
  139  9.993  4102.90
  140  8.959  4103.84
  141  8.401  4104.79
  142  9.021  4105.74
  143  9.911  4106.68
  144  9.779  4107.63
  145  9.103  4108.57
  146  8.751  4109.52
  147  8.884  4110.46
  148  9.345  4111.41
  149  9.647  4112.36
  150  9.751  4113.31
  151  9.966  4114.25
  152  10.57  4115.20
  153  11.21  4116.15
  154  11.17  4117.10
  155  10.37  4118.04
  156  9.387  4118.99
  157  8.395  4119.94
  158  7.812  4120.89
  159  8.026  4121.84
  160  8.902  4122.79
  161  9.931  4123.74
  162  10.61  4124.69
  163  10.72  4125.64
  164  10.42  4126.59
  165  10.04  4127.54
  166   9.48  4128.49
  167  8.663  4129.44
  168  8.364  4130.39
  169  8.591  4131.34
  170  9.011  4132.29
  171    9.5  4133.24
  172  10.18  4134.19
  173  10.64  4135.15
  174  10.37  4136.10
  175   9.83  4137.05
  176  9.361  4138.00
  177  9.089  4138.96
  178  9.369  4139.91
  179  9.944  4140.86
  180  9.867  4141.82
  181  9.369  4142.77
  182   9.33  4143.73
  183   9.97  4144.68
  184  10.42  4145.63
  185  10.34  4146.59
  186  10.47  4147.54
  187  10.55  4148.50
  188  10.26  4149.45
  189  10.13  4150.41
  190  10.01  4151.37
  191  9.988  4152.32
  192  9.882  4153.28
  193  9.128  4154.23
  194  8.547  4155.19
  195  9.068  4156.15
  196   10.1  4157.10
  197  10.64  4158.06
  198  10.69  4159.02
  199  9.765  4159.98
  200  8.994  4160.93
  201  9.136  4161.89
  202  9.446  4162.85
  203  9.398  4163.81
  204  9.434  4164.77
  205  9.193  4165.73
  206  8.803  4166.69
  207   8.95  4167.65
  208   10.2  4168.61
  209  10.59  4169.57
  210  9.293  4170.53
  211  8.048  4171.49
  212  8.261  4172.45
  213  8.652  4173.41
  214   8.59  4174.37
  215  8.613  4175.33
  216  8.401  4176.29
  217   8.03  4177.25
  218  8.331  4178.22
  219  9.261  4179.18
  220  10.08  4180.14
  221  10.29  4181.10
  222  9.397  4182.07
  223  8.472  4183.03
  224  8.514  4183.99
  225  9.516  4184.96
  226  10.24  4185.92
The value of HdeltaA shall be 2.2 A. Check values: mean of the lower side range 9.96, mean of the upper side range 9.73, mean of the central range 9.29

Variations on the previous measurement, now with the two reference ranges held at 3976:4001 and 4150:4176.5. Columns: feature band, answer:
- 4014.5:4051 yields -3.21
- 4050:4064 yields -1.56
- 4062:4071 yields 0.04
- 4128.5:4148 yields -0.44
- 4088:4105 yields 0.63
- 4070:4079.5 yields 0.29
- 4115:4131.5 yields -0.25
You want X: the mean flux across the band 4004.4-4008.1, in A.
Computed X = 9.39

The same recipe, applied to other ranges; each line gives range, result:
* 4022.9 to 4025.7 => 10.9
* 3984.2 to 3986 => 9.73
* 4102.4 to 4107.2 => 9.27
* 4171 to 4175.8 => 8.44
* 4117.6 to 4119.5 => 9.83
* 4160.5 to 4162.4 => 9.06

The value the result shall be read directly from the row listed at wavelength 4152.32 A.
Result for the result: 9.988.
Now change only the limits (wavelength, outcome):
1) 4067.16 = 8.82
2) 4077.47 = 8.514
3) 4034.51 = 9.815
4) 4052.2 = 11.05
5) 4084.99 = 8.679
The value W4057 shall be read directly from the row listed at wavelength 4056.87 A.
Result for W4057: 10.38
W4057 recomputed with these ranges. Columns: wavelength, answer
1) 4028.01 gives 10.37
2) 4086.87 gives 9.512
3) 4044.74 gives 9.373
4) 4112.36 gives 9.647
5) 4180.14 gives 10.08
